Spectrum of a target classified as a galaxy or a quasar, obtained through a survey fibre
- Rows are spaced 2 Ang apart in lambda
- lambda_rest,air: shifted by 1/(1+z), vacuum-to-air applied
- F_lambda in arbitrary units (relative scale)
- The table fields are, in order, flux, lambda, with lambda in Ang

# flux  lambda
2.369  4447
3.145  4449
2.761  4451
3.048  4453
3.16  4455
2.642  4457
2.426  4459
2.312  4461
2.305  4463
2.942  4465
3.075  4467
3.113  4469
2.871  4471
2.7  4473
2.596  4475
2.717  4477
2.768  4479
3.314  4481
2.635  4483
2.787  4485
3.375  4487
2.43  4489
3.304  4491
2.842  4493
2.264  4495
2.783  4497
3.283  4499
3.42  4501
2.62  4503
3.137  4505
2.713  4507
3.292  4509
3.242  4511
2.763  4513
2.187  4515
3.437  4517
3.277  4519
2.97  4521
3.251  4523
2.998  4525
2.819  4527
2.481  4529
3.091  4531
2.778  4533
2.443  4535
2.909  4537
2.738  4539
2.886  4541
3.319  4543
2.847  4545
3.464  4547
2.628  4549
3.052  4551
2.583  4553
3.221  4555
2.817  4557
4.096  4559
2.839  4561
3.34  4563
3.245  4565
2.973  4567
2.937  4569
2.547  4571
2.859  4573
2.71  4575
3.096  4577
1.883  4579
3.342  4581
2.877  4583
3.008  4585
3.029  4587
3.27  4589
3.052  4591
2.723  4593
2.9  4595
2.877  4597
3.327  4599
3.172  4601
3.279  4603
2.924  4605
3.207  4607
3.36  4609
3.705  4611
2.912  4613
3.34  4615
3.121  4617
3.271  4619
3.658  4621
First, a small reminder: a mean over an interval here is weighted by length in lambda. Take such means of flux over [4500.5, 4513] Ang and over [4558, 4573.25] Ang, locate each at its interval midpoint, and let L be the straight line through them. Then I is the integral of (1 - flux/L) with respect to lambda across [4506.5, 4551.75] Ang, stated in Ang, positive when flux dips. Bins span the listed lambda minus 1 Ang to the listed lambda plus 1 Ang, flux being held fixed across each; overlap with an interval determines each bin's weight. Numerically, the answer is 1.8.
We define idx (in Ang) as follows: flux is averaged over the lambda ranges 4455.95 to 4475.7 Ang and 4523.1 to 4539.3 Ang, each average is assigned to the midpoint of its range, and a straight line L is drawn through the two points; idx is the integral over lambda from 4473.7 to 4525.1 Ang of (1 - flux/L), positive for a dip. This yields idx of -3.3 Ang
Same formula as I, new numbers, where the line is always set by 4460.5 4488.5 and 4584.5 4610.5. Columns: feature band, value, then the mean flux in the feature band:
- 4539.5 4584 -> 0.61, 2.98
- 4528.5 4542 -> 0.86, 2.77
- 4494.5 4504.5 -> -0.13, 2.92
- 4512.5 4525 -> -0.29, 2.99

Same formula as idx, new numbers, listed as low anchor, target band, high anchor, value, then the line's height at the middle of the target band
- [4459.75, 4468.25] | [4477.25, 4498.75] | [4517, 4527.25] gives -0.08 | 2.85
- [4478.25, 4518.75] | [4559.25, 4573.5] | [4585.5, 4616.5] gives 0.20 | 3.07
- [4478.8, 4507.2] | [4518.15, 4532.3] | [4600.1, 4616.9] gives 0.15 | 3.01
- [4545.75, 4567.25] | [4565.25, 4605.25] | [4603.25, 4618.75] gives 2.91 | 3.18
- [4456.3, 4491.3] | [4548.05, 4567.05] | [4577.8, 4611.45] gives -0.77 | 2.97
